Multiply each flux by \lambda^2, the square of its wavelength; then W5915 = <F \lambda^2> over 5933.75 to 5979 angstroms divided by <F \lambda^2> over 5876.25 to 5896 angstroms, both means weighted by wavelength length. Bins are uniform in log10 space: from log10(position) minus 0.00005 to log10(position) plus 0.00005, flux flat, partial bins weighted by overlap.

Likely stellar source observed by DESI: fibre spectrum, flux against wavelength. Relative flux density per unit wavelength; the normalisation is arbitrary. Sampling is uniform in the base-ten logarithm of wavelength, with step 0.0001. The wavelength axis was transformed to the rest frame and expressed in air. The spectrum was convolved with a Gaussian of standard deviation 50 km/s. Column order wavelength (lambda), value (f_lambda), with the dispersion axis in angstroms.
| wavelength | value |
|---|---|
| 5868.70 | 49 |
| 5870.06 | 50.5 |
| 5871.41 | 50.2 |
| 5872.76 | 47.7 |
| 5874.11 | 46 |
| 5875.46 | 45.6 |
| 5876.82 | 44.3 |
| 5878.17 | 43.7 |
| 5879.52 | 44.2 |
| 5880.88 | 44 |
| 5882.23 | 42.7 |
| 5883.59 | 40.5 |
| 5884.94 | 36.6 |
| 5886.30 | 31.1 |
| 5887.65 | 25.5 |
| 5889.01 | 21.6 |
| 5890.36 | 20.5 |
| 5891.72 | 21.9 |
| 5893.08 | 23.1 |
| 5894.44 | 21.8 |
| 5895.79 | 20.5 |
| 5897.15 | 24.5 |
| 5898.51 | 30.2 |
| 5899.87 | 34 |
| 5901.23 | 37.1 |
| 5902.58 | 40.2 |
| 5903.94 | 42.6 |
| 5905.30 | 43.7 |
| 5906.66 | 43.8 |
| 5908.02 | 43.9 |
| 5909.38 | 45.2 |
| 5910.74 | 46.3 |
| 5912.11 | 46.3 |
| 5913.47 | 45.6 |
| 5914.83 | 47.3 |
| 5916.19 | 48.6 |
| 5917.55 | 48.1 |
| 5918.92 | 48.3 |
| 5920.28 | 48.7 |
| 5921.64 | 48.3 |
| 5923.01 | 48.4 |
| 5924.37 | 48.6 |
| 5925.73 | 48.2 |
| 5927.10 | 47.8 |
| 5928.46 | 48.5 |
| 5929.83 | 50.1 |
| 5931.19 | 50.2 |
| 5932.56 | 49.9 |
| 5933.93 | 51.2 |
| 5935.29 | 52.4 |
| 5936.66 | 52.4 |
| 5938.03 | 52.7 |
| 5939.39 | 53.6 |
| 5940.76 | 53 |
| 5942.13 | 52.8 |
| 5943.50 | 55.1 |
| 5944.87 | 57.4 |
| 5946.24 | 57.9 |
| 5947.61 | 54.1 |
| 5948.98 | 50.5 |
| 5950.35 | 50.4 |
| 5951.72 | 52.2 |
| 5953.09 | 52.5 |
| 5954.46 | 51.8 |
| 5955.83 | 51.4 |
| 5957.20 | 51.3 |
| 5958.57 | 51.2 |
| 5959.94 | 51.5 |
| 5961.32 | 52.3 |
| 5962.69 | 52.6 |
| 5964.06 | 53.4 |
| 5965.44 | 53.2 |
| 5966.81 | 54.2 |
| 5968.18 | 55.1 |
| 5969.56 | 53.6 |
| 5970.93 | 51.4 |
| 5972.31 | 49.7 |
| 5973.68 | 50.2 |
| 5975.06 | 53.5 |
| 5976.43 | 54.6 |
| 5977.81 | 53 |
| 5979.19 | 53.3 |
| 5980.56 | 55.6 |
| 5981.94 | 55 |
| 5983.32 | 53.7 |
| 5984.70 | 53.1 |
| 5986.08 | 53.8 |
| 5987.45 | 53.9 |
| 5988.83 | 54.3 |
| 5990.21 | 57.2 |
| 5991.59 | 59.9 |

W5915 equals 1.7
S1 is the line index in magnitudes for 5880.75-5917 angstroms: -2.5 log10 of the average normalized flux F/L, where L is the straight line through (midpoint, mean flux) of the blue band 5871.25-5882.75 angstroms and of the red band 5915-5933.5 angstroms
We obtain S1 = 0.29 mag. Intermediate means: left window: 45.2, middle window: 35.8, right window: 48.7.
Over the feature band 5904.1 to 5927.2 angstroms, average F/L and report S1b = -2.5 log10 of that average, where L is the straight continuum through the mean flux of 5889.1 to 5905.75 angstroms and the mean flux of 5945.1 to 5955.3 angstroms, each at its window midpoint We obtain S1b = -0.240 mag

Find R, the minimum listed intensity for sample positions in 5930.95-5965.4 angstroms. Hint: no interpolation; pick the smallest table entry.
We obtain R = 49.9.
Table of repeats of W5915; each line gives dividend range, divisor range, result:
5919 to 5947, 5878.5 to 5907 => 1.58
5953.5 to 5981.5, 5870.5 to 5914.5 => 1.44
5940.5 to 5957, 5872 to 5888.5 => 1.33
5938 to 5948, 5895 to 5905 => 1.68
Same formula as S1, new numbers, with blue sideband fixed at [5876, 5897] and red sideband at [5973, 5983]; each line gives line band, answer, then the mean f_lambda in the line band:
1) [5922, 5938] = -0.18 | 49.9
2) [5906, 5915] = -0.20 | 45.4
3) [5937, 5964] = -0.13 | 52.9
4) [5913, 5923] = -0.21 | 47.9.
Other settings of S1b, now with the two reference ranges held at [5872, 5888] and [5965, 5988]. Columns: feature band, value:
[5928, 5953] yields -0.08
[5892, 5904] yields 0.43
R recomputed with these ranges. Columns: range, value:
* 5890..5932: 20.5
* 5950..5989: 49.7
